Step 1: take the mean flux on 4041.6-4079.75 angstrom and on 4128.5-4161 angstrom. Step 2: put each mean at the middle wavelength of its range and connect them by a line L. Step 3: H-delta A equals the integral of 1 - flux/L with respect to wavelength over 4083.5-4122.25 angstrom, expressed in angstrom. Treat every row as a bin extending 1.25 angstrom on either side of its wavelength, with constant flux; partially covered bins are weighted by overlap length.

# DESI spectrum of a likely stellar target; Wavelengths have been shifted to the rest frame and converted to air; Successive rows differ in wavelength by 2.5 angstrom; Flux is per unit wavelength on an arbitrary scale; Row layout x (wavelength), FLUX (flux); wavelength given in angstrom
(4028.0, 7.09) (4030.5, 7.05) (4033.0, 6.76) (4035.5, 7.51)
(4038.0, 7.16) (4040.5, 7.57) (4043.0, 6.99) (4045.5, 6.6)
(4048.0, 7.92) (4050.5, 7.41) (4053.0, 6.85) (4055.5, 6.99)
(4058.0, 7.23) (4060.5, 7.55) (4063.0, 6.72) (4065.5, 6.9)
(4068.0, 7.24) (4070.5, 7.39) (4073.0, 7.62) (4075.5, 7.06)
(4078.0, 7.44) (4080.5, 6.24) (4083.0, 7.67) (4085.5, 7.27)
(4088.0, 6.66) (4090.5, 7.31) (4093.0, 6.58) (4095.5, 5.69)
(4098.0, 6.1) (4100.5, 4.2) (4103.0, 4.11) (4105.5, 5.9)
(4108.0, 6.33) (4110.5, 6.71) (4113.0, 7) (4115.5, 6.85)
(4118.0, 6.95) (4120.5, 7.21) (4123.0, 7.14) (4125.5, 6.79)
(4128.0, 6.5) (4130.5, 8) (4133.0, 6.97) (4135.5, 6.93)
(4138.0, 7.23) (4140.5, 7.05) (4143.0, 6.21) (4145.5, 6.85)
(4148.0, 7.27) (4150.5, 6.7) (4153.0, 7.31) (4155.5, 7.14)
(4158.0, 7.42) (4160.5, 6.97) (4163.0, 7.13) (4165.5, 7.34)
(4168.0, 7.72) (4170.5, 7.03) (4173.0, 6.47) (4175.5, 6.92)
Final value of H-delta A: 4.2 angstrom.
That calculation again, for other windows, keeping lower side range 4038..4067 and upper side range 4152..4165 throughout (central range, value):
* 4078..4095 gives 0.56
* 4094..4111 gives 3.87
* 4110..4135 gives 0.58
